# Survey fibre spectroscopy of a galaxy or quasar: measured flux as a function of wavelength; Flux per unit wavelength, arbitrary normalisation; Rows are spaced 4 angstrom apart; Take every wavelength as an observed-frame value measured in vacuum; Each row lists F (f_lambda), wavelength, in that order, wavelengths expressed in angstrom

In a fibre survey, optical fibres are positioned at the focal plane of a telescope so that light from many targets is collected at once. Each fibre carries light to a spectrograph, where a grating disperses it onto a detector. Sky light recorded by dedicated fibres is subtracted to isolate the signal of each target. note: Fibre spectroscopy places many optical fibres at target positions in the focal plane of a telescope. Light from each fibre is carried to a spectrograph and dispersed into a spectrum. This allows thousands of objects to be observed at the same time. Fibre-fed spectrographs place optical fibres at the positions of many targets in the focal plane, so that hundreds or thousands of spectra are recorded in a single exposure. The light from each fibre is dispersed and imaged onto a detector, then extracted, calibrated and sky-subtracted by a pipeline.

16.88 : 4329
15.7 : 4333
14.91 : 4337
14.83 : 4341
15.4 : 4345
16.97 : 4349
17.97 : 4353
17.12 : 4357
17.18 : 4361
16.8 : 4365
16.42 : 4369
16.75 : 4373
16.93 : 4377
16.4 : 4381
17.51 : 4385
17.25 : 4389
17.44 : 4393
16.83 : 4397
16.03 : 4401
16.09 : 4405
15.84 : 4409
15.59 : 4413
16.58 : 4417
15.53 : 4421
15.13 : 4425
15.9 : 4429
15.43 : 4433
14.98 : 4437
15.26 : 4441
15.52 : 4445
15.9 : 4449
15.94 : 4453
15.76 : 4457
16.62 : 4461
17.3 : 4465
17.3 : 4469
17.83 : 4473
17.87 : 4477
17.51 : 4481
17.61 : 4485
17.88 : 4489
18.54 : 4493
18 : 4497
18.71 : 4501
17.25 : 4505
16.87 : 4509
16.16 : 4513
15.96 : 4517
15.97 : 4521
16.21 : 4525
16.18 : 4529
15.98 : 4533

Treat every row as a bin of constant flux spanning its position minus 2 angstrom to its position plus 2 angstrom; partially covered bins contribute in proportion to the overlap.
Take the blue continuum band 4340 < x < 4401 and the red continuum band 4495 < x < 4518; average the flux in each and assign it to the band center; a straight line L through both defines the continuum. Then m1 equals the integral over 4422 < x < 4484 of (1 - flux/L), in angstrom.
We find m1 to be 2.8 angstrom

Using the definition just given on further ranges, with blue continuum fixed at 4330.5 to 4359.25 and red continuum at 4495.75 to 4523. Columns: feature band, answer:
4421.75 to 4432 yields 0.65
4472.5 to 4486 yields -0.71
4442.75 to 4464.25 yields 0.86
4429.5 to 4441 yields 0.89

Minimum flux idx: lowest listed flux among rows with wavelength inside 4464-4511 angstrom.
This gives 16.87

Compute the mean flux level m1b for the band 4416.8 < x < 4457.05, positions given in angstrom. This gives 15.6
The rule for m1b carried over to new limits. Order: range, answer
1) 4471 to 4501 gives 17.9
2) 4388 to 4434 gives 16.1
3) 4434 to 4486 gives 16.5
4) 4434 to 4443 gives 15.2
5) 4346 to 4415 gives 16.8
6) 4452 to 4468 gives 16.5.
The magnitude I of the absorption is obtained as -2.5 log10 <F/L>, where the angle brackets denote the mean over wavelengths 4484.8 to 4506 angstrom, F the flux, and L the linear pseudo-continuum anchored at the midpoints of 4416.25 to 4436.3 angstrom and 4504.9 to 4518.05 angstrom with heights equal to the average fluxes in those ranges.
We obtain -0.11 mag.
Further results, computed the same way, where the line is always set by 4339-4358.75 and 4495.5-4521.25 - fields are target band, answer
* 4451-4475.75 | 0.003 mag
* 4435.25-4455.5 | 0.086 mag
